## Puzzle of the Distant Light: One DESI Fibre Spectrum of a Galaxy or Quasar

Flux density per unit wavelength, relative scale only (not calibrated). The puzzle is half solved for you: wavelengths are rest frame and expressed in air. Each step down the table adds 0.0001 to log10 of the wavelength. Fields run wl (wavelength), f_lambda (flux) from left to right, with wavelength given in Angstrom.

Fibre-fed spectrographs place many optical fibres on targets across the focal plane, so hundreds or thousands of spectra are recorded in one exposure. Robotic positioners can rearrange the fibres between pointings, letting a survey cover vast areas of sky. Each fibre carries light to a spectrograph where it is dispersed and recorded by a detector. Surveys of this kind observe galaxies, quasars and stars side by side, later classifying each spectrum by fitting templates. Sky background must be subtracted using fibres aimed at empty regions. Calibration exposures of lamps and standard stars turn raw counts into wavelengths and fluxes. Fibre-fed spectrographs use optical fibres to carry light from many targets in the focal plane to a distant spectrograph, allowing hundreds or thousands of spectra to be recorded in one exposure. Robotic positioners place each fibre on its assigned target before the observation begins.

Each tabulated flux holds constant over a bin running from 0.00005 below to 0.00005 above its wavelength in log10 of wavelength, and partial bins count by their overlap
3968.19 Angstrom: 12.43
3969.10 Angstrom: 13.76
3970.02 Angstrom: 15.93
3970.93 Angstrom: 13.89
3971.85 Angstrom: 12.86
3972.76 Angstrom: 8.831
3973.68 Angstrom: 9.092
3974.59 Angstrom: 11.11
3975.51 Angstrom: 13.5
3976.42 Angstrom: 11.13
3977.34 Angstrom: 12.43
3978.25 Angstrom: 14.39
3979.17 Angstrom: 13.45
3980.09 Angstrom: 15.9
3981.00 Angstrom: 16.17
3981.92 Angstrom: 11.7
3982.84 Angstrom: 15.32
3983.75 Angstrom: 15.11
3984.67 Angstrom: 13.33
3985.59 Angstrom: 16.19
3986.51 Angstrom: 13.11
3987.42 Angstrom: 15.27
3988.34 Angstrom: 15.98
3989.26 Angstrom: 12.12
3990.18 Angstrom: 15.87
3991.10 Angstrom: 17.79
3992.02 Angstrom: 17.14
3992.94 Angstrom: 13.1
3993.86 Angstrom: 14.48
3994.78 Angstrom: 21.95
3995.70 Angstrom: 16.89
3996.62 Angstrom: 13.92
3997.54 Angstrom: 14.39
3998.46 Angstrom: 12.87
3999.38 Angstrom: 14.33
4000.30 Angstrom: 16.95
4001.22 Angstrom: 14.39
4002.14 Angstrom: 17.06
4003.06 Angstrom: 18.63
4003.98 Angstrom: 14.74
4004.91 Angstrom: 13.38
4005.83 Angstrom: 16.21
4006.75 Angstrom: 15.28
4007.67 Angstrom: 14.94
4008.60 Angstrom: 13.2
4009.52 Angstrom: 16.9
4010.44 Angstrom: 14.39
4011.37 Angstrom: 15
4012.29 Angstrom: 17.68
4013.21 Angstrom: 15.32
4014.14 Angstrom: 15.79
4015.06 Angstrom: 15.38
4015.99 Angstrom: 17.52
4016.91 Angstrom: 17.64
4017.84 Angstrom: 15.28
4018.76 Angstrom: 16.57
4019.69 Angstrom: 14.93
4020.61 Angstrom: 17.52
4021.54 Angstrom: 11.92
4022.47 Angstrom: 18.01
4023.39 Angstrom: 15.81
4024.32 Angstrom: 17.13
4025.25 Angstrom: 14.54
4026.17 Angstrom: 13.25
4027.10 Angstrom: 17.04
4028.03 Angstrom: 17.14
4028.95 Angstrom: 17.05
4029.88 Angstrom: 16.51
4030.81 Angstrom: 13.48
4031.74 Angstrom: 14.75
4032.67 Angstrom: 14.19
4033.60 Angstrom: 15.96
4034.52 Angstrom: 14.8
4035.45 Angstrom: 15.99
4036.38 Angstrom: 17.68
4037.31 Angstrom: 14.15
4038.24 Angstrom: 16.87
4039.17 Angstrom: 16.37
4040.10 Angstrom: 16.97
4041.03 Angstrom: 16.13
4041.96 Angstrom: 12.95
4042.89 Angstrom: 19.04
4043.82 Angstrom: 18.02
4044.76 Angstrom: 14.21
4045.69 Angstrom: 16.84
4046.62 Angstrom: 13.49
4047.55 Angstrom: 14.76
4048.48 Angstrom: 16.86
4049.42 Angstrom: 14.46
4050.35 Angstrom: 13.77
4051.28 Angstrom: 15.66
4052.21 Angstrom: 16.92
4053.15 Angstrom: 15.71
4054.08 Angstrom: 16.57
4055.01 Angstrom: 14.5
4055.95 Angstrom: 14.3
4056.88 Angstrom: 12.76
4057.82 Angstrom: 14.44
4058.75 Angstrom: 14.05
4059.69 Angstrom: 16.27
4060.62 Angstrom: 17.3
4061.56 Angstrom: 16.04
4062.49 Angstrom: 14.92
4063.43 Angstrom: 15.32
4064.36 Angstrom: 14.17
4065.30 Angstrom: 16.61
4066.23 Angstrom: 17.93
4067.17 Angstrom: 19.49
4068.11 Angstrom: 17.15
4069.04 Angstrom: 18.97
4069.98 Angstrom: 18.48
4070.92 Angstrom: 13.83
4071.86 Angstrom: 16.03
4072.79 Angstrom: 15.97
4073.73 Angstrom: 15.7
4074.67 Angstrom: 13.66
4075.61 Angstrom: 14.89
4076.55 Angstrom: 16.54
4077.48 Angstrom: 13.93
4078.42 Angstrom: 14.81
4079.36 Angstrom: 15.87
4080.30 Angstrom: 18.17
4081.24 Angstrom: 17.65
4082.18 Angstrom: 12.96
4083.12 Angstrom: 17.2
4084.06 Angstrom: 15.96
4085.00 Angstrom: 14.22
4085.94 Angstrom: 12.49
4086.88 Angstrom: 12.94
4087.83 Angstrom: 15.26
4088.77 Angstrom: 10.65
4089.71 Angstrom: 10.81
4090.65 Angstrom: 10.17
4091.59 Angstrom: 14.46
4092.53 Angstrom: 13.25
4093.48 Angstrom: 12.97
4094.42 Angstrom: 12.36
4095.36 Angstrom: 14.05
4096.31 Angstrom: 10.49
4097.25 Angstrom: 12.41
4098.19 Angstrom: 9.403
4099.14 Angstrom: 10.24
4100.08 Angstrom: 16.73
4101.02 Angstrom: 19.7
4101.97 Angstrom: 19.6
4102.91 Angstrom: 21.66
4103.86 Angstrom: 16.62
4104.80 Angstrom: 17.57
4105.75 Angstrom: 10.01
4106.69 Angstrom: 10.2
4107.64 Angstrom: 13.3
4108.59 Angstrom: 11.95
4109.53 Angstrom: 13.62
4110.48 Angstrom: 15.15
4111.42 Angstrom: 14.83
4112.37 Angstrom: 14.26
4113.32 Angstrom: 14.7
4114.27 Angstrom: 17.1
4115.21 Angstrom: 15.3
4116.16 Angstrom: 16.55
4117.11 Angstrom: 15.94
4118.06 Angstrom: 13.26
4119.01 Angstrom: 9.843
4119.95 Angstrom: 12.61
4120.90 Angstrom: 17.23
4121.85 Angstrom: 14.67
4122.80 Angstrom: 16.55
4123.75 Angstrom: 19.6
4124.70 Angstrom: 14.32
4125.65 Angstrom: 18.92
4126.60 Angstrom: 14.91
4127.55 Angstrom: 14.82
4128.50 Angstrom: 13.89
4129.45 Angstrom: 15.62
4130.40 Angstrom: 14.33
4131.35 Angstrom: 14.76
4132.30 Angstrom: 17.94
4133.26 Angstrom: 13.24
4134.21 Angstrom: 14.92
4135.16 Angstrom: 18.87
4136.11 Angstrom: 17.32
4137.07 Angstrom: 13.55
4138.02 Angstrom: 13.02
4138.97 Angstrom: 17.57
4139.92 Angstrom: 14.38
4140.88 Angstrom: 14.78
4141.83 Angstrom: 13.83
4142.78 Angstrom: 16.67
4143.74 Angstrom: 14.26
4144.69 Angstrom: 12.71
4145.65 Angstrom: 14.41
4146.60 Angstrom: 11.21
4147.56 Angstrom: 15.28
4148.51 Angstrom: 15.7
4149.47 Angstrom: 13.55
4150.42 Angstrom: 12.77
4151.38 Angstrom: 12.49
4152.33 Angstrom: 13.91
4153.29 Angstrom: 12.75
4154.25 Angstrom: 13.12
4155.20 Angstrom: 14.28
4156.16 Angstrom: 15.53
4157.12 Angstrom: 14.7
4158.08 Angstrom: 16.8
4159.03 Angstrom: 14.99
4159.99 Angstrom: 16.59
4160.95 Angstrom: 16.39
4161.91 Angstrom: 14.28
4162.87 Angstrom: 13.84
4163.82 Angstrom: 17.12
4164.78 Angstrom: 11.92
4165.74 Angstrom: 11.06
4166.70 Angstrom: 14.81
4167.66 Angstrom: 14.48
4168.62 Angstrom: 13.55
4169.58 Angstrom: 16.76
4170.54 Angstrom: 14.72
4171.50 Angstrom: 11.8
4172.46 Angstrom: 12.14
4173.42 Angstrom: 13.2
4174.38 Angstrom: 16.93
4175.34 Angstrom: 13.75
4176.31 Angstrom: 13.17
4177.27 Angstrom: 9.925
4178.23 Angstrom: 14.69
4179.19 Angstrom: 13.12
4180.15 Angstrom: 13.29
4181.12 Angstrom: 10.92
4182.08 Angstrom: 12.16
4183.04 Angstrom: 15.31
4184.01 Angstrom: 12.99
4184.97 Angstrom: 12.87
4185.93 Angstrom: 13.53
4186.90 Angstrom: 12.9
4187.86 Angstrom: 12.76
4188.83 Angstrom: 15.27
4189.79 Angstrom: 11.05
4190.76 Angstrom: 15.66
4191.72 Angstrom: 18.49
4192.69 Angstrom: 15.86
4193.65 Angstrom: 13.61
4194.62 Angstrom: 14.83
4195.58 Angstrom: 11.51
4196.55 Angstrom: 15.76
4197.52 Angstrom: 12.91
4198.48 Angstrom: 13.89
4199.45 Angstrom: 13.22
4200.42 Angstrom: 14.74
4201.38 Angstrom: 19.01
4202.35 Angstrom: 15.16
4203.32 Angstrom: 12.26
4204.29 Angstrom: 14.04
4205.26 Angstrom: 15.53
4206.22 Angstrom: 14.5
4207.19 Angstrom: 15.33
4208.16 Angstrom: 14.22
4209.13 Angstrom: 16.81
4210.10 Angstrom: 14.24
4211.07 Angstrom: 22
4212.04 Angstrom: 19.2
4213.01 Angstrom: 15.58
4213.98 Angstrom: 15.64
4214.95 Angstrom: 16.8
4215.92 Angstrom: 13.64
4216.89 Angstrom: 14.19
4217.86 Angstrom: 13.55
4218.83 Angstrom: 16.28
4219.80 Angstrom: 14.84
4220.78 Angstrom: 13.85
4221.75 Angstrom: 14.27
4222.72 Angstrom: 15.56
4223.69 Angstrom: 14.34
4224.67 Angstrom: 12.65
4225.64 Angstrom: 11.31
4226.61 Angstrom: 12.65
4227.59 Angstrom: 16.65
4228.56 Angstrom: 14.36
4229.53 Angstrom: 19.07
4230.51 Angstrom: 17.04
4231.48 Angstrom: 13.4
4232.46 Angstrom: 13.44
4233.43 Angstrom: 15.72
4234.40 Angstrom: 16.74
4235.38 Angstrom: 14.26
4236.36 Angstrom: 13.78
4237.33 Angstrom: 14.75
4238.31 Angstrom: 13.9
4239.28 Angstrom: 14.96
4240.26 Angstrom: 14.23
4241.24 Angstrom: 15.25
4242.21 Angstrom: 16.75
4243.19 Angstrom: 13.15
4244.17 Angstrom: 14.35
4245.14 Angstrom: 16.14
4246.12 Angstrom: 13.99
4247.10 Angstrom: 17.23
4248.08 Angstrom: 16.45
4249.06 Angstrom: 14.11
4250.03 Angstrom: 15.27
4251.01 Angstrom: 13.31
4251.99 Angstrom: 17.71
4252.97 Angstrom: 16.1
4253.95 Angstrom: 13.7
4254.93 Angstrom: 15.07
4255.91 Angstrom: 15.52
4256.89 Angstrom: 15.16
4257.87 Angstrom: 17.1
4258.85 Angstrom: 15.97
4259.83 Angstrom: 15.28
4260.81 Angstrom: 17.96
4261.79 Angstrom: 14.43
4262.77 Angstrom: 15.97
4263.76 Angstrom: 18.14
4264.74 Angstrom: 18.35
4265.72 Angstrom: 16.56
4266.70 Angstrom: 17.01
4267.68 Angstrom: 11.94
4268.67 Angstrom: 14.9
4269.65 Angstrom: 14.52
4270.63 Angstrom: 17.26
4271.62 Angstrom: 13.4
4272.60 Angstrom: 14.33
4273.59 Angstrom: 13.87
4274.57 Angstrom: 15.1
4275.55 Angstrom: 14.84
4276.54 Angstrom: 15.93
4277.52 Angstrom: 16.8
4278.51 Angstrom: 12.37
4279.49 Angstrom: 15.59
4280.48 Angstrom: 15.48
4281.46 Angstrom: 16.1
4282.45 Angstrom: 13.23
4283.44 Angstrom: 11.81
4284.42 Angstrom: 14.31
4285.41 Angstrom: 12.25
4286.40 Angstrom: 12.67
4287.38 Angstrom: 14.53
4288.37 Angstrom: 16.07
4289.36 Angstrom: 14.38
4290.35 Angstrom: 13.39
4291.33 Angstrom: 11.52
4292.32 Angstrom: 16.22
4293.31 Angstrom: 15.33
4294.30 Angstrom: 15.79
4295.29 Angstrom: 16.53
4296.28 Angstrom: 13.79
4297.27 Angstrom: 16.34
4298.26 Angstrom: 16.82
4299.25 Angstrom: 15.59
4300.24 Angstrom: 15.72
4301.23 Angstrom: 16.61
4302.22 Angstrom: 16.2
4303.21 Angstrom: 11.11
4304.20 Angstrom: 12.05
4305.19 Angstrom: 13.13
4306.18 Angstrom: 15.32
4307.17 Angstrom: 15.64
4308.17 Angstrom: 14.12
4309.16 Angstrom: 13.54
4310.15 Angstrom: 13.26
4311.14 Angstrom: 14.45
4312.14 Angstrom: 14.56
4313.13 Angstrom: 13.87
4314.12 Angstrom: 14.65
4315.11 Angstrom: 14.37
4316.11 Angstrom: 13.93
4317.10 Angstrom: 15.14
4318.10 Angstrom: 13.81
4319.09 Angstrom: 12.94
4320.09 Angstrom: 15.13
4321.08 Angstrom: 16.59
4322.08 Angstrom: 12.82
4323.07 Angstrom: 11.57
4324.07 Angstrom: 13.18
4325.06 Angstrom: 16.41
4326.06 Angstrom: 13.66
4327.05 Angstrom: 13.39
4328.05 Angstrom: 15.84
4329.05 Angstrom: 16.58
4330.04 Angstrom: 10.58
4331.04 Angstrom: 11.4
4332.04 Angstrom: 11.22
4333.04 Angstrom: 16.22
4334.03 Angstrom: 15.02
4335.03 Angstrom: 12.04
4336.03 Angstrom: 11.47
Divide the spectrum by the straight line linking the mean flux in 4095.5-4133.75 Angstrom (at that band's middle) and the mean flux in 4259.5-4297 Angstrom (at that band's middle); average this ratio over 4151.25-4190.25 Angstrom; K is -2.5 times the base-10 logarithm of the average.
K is 0.08 mag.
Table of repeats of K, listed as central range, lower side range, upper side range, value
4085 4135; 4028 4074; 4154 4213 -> 0.057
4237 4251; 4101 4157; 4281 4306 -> -0.028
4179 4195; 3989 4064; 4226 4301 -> 0.111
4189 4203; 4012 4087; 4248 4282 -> 0.062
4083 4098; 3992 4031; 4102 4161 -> 0.173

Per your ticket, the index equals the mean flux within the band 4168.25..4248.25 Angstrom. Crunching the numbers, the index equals 14.6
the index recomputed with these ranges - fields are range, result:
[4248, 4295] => 15.1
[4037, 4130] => 15.1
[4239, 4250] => 15.2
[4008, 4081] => 15.8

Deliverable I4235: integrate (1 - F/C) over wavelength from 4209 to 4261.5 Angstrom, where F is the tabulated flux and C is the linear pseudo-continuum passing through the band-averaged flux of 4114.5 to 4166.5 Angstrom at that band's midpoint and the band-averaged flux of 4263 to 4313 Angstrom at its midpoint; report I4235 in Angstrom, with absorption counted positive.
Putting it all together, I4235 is -1.72 Angstrom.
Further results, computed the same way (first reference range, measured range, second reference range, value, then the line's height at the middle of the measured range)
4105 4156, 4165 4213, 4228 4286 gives 1.8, 14.8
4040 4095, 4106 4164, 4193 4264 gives 1.6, 15.2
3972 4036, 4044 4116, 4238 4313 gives 0.5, 15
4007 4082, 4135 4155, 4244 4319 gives 1.4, 15.4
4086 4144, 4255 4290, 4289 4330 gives -1.5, 14.5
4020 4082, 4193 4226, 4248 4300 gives 0.9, 15.3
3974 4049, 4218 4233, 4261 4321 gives 0.3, 14.9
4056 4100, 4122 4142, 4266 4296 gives -1.3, 14.6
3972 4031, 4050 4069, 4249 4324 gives -1.0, 15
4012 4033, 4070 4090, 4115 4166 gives 0.6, 15.3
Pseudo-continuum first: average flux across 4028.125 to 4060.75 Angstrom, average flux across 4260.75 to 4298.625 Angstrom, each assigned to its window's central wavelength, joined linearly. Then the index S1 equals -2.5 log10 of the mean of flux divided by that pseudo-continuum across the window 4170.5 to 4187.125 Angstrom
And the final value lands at 0.16 mag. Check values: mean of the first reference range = 15.5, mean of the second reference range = 15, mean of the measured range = 13.2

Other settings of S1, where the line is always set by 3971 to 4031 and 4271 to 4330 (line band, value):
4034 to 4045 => -0.08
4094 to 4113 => 0.05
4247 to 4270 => -0.09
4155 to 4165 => -0.04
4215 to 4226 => 0.03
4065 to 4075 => -0.13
